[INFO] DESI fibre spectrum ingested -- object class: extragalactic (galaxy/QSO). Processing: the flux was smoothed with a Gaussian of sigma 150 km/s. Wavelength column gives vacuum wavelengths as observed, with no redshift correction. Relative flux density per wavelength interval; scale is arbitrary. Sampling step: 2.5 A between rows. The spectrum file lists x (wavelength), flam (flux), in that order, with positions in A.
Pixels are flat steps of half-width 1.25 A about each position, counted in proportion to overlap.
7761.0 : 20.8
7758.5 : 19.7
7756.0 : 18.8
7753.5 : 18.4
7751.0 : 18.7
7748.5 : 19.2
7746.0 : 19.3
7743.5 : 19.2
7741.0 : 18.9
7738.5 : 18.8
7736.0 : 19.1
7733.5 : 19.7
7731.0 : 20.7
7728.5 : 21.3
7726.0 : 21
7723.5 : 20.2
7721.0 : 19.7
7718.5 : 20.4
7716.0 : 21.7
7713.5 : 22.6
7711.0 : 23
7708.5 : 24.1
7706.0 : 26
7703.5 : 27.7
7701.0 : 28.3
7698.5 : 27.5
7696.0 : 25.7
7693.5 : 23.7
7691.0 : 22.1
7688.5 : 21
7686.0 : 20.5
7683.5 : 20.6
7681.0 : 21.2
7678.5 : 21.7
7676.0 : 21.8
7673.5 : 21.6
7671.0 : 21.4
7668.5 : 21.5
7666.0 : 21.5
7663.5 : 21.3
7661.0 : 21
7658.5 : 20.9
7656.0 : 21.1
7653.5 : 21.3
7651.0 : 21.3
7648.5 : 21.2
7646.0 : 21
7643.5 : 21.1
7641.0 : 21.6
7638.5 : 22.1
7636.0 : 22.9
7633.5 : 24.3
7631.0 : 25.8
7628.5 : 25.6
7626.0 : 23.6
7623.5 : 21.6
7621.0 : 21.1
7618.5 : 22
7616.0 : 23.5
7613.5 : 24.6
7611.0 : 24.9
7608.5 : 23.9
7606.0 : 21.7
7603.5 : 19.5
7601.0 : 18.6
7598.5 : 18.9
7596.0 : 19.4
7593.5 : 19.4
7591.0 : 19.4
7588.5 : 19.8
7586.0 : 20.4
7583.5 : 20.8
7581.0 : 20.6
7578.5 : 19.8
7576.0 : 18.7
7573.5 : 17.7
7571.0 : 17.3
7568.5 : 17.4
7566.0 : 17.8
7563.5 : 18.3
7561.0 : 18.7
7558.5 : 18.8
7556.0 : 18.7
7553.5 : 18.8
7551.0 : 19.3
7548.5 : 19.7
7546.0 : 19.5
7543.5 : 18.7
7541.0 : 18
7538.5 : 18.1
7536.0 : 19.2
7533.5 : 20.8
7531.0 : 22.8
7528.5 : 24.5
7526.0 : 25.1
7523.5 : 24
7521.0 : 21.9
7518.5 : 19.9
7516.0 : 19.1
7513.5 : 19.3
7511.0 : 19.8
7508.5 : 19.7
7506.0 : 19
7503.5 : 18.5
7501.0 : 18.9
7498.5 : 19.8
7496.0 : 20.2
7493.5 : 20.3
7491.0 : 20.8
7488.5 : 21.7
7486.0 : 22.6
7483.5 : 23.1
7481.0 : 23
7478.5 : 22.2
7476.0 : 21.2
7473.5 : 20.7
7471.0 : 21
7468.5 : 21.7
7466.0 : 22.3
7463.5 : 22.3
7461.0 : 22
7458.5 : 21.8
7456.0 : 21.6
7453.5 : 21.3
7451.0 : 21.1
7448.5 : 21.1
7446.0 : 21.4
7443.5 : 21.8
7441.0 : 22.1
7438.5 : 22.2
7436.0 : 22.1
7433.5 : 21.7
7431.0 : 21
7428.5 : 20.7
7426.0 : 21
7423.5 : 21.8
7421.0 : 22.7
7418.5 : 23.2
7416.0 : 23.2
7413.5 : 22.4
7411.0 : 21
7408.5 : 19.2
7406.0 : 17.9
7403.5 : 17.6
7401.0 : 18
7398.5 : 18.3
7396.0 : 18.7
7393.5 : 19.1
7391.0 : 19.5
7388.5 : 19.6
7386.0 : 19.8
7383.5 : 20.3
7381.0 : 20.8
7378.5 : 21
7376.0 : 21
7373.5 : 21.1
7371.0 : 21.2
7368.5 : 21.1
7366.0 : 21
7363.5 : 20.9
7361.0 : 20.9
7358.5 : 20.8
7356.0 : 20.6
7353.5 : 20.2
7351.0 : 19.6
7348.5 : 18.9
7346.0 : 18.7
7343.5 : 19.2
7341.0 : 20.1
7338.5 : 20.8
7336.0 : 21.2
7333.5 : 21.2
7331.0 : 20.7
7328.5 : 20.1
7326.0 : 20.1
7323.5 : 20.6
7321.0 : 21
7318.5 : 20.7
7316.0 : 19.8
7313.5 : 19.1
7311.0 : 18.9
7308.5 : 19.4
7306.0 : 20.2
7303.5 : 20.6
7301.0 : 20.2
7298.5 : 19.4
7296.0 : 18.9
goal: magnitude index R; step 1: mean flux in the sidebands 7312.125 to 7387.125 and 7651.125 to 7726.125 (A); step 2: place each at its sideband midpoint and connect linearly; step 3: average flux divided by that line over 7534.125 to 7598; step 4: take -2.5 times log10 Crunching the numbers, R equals 0.14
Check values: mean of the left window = 20.4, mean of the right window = 22.4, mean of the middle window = 19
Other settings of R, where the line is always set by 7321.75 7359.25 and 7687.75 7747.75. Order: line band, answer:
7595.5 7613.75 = 0.01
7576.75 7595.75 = 0.08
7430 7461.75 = -0.05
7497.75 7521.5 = 0.08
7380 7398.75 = 0.05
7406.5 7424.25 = -0.06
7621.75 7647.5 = -0.06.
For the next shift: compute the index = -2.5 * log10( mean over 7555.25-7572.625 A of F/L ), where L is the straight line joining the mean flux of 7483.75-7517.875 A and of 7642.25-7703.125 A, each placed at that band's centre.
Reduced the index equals 0.15 mag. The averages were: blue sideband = 20.1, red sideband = 22.2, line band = 18.1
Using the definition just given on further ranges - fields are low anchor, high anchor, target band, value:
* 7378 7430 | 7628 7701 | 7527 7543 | 0.04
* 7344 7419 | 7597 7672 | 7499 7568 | 0.07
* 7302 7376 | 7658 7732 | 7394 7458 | 0.00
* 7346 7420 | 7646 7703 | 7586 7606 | 0.12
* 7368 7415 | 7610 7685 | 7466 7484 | -0.06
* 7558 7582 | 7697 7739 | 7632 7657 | -0.07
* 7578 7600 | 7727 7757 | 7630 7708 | -0.16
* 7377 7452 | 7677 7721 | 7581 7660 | 0.04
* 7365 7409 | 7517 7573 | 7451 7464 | -0.10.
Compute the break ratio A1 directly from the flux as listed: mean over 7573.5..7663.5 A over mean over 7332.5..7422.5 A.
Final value 1.1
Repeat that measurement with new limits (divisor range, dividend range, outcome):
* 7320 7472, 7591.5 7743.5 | 1.06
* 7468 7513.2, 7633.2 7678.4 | 1.04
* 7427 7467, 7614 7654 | 1.04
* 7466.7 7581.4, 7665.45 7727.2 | 1.13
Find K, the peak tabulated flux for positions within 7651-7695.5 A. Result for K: 23.7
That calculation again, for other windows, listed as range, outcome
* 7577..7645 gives 25.8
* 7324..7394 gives 21.2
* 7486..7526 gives 25.1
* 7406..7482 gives 23.2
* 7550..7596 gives 20.8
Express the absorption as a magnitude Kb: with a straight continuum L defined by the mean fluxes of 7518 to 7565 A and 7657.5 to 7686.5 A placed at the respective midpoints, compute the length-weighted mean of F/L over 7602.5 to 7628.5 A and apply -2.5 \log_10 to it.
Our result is -0.10 mag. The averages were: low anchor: 20.2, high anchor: 21.3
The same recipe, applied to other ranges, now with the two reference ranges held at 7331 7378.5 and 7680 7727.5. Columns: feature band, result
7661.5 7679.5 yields 0.06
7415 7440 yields -0.05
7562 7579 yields 0.22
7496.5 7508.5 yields 0.13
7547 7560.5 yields 0.15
